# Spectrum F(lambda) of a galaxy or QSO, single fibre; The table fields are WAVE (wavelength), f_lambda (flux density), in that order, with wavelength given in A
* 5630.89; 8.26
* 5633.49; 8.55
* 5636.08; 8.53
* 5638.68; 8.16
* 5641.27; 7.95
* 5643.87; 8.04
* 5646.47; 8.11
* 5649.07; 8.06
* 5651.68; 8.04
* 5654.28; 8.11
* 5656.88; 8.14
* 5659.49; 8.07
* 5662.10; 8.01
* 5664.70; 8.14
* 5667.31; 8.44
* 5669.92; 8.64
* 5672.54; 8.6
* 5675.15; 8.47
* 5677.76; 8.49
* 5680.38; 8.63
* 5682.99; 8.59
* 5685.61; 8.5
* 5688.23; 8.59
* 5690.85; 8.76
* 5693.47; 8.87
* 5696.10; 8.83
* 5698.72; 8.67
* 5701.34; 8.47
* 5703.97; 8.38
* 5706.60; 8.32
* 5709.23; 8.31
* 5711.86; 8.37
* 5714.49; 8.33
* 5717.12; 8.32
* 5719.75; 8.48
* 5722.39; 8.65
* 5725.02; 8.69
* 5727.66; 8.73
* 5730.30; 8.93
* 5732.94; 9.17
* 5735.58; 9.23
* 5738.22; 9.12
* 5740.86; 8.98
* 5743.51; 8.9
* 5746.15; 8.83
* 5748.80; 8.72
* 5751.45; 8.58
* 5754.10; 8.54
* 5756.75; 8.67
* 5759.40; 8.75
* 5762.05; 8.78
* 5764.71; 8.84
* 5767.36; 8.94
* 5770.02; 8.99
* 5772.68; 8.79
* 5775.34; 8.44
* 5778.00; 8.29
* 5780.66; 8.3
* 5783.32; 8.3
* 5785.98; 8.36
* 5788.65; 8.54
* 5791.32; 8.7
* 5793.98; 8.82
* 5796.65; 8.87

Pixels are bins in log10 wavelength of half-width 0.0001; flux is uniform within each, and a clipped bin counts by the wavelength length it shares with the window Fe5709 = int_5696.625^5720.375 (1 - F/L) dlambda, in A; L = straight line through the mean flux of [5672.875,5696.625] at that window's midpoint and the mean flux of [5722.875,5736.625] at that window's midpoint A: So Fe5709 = 1.0 A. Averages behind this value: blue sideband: 8.63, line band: 8.42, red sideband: 8.93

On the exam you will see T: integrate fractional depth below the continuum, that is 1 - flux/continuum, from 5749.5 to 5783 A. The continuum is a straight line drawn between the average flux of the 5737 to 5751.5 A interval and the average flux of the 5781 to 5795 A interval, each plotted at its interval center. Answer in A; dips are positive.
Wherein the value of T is 0.2 A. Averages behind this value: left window 8.88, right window 8.52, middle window 8.65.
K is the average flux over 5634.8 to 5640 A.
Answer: 8.35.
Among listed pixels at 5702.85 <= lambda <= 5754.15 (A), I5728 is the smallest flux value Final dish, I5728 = 8.31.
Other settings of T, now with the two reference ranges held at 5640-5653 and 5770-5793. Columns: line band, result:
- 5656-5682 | -0.8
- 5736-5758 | -1.1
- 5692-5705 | -0.7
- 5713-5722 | -0.1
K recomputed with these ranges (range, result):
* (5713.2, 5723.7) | 8.45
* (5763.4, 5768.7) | 8.89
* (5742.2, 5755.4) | 8.71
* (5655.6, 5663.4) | 8.07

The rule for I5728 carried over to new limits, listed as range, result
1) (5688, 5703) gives 8.47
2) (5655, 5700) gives 8.01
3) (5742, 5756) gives 8.54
